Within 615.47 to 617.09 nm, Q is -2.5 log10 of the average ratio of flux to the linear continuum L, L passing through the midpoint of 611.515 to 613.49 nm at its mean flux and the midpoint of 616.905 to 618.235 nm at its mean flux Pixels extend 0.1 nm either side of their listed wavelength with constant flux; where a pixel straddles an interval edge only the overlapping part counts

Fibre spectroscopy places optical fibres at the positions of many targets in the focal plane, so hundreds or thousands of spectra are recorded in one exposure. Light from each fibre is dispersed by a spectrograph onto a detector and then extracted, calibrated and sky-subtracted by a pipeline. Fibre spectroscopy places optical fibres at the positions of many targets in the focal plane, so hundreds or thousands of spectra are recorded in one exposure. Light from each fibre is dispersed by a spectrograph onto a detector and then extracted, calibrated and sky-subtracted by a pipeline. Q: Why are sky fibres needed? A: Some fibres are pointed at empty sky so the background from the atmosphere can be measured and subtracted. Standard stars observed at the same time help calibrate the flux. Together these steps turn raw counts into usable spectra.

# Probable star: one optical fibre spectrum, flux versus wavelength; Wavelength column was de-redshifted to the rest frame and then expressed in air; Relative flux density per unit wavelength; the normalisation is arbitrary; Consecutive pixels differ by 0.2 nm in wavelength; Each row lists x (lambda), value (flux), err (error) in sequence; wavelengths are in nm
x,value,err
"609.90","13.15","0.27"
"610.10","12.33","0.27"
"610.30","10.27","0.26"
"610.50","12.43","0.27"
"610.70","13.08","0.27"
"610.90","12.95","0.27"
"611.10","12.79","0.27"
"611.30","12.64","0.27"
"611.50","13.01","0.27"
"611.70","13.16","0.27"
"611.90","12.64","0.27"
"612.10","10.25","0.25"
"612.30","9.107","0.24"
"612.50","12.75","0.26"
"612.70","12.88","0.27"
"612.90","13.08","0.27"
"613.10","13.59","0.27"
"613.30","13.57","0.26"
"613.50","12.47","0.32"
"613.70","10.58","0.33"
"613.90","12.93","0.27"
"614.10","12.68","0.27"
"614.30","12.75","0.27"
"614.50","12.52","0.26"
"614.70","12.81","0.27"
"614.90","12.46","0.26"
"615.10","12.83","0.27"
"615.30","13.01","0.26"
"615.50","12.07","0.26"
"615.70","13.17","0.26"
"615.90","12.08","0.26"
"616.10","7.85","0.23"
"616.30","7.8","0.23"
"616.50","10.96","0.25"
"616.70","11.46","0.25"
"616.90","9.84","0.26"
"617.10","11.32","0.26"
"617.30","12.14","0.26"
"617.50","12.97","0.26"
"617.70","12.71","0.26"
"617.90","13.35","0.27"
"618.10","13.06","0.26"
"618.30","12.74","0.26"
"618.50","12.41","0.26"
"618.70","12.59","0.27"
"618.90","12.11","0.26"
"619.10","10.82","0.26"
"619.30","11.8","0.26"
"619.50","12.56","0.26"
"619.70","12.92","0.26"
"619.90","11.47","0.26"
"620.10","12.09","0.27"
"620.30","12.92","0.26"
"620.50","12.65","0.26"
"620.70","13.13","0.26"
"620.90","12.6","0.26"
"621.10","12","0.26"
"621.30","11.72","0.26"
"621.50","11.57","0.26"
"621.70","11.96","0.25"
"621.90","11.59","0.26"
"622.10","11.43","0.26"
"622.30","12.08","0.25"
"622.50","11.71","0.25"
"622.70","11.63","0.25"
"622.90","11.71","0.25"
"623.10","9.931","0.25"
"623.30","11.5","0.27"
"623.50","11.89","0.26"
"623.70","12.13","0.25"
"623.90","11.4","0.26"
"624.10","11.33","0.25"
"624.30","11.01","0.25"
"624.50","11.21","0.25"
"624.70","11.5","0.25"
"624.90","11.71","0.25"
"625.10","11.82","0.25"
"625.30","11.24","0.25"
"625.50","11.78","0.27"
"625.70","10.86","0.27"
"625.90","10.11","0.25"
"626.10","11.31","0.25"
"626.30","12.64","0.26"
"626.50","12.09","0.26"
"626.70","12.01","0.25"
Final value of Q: 0.17 mag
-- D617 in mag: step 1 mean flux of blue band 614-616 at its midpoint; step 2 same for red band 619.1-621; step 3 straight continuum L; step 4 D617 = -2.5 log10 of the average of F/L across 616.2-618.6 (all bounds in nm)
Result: 0.070 mag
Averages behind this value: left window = 12.6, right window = 12.4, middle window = 11.7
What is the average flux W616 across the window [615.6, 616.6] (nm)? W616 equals 10.4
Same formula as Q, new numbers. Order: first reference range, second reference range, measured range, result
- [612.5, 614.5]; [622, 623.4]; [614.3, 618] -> 0.05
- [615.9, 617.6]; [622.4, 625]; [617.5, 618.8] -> -0.19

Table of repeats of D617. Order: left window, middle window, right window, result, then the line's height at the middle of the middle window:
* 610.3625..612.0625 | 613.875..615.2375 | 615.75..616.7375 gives -0.16 mag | 11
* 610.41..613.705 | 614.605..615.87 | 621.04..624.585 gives -0.04 mag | 12.2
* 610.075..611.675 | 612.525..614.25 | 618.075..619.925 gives -0.03 mag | 12.4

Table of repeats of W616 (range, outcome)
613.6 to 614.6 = 12.3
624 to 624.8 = 11.3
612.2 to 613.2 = 12.3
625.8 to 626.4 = 11.4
